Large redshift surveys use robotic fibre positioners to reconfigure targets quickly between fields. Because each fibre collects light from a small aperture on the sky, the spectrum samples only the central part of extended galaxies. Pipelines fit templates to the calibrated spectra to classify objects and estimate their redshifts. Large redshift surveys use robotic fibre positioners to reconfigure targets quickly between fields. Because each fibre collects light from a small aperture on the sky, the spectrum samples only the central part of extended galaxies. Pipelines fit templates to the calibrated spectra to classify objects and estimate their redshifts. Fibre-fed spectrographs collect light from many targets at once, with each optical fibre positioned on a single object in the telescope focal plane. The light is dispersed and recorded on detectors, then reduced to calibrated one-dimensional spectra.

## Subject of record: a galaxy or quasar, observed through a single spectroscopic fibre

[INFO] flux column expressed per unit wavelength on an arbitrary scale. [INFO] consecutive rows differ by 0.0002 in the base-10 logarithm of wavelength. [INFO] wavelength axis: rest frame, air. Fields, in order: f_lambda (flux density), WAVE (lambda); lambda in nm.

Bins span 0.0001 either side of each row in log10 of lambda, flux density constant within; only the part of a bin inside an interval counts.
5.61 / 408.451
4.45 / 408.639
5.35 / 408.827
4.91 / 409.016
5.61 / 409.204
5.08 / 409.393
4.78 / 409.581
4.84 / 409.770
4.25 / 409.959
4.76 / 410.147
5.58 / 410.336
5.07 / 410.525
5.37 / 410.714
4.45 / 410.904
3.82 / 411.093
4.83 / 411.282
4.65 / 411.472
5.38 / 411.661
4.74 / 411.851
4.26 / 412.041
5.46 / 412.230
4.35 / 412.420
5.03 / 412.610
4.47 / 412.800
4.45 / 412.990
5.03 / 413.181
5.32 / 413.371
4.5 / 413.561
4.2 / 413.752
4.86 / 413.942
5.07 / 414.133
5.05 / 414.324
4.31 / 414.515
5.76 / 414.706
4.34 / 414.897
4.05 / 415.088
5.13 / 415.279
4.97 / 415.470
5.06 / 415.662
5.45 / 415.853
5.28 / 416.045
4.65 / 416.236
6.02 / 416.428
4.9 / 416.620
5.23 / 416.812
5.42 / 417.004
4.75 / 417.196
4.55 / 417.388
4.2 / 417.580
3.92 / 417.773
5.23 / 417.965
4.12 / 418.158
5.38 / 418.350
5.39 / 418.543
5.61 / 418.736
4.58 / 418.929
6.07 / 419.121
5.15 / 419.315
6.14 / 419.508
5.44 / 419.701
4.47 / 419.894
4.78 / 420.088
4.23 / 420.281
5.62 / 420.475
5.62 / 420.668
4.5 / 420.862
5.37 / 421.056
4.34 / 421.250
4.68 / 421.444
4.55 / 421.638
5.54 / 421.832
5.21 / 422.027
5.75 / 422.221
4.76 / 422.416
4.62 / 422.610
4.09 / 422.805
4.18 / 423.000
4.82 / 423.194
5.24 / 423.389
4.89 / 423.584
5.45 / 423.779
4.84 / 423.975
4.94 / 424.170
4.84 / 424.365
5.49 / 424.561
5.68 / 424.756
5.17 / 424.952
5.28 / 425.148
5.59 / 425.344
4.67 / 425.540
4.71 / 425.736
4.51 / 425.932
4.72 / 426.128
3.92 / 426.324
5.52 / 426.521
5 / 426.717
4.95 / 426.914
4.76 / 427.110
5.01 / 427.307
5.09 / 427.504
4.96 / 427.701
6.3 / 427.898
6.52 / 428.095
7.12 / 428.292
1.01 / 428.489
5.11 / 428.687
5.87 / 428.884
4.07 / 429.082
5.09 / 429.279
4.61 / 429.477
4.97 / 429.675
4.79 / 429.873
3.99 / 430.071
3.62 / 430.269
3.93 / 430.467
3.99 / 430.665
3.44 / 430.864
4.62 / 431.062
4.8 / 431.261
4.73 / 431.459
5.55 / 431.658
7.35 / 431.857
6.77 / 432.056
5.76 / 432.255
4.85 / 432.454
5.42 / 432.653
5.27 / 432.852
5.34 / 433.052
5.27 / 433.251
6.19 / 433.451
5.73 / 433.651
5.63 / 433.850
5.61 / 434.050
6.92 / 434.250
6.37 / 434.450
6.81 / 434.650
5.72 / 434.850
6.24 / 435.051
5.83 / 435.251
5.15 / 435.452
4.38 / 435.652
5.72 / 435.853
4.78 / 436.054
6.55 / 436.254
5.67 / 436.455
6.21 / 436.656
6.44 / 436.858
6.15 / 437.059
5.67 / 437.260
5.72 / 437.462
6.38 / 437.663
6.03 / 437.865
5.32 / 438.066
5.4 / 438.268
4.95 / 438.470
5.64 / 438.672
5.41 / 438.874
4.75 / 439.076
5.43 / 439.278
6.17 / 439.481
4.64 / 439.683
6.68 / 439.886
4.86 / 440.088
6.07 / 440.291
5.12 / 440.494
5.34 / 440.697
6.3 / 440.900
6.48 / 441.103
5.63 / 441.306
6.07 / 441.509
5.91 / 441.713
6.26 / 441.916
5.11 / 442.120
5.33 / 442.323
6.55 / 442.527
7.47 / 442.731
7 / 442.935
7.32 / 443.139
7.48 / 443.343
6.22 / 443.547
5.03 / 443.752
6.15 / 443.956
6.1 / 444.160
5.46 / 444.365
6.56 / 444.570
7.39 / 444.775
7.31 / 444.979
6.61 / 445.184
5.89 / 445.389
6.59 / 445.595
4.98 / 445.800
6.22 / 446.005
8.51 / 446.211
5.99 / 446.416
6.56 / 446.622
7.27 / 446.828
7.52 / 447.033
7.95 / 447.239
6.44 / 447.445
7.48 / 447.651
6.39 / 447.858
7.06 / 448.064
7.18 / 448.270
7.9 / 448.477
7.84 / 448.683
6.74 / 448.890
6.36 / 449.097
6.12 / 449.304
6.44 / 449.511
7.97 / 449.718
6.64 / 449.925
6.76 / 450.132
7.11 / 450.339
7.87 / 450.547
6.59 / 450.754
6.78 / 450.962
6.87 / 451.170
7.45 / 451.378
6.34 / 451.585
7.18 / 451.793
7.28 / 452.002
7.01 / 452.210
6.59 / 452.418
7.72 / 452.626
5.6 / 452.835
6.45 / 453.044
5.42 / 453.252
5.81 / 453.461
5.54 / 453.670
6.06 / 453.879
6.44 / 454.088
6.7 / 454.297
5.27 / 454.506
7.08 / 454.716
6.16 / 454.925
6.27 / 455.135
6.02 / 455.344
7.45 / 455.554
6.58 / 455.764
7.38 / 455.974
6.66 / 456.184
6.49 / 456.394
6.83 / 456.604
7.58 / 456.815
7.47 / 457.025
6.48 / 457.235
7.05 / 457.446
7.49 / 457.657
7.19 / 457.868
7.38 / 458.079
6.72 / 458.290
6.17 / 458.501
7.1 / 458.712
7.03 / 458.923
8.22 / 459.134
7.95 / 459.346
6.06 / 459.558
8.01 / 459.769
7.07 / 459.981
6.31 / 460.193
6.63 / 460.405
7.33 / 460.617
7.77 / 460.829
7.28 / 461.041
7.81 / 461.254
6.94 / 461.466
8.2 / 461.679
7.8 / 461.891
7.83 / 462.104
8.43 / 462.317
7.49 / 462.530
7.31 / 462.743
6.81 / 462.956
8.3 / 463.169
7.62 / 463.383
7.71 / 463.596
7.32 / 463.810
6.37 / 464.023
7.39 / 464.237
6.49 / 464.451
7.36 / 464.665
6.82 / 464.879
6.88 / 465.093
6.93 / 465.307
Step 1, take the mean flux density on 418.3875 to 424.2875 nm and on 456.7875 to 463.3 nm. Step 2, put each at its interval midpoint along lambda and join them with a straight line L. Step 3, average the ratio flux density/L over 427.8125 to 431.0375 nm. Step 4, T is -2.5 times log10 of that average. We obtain 0.18 mag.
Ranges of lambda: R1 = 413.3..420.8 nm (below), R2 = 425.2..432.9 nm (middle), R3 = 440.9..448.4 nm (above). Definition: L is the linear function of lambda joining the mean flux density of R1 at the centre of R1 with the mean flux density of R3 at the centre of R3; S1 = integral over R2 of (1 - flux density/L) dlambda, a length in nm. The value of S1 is 0.98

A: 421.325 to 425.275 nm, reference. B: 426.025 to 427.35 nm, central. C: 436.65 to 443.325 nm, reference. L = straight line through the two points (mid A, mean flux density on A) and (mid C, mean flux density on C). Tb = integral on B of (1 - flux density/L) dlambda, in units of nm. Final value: 0.09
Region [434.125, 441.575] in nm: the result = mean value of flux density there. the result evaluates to 5.75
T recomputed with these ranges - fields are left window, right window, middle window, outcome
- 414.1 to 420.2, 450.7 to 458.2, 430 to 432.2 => 0.17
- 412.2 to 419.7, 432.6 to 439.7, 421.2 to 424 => 0.07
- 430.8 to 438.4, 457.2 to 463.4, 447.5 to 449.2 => -0.08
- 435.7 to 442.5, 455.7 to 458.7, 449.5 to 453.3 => -0.05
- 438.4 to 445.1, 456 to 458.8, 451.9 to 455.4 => 0.07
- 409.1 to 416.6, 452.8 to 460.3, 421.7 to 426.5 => 0.08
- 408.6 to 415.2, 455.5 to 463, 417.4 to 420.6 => 0.04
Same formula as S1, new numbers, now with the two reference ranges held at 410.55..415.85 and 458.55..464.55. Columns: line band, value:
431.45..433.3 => 0.04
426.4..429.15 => 0.23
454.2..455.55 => 0.13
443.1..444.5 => 0.05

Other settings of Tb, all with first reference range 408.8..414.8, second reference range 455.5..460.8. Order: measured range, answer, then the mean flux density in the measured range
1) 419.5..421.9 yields 0.14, 4.98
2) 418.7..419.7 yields -0.06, 5.5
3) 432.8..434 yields 0.06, 5.58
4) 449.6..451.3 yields -0.09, 7.07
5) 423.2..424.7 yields 0.09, 5.1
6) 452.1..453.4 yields 0.07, 6.45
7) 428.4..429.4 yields 0.25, 4.27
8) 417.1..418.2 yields 0.14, 4.48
